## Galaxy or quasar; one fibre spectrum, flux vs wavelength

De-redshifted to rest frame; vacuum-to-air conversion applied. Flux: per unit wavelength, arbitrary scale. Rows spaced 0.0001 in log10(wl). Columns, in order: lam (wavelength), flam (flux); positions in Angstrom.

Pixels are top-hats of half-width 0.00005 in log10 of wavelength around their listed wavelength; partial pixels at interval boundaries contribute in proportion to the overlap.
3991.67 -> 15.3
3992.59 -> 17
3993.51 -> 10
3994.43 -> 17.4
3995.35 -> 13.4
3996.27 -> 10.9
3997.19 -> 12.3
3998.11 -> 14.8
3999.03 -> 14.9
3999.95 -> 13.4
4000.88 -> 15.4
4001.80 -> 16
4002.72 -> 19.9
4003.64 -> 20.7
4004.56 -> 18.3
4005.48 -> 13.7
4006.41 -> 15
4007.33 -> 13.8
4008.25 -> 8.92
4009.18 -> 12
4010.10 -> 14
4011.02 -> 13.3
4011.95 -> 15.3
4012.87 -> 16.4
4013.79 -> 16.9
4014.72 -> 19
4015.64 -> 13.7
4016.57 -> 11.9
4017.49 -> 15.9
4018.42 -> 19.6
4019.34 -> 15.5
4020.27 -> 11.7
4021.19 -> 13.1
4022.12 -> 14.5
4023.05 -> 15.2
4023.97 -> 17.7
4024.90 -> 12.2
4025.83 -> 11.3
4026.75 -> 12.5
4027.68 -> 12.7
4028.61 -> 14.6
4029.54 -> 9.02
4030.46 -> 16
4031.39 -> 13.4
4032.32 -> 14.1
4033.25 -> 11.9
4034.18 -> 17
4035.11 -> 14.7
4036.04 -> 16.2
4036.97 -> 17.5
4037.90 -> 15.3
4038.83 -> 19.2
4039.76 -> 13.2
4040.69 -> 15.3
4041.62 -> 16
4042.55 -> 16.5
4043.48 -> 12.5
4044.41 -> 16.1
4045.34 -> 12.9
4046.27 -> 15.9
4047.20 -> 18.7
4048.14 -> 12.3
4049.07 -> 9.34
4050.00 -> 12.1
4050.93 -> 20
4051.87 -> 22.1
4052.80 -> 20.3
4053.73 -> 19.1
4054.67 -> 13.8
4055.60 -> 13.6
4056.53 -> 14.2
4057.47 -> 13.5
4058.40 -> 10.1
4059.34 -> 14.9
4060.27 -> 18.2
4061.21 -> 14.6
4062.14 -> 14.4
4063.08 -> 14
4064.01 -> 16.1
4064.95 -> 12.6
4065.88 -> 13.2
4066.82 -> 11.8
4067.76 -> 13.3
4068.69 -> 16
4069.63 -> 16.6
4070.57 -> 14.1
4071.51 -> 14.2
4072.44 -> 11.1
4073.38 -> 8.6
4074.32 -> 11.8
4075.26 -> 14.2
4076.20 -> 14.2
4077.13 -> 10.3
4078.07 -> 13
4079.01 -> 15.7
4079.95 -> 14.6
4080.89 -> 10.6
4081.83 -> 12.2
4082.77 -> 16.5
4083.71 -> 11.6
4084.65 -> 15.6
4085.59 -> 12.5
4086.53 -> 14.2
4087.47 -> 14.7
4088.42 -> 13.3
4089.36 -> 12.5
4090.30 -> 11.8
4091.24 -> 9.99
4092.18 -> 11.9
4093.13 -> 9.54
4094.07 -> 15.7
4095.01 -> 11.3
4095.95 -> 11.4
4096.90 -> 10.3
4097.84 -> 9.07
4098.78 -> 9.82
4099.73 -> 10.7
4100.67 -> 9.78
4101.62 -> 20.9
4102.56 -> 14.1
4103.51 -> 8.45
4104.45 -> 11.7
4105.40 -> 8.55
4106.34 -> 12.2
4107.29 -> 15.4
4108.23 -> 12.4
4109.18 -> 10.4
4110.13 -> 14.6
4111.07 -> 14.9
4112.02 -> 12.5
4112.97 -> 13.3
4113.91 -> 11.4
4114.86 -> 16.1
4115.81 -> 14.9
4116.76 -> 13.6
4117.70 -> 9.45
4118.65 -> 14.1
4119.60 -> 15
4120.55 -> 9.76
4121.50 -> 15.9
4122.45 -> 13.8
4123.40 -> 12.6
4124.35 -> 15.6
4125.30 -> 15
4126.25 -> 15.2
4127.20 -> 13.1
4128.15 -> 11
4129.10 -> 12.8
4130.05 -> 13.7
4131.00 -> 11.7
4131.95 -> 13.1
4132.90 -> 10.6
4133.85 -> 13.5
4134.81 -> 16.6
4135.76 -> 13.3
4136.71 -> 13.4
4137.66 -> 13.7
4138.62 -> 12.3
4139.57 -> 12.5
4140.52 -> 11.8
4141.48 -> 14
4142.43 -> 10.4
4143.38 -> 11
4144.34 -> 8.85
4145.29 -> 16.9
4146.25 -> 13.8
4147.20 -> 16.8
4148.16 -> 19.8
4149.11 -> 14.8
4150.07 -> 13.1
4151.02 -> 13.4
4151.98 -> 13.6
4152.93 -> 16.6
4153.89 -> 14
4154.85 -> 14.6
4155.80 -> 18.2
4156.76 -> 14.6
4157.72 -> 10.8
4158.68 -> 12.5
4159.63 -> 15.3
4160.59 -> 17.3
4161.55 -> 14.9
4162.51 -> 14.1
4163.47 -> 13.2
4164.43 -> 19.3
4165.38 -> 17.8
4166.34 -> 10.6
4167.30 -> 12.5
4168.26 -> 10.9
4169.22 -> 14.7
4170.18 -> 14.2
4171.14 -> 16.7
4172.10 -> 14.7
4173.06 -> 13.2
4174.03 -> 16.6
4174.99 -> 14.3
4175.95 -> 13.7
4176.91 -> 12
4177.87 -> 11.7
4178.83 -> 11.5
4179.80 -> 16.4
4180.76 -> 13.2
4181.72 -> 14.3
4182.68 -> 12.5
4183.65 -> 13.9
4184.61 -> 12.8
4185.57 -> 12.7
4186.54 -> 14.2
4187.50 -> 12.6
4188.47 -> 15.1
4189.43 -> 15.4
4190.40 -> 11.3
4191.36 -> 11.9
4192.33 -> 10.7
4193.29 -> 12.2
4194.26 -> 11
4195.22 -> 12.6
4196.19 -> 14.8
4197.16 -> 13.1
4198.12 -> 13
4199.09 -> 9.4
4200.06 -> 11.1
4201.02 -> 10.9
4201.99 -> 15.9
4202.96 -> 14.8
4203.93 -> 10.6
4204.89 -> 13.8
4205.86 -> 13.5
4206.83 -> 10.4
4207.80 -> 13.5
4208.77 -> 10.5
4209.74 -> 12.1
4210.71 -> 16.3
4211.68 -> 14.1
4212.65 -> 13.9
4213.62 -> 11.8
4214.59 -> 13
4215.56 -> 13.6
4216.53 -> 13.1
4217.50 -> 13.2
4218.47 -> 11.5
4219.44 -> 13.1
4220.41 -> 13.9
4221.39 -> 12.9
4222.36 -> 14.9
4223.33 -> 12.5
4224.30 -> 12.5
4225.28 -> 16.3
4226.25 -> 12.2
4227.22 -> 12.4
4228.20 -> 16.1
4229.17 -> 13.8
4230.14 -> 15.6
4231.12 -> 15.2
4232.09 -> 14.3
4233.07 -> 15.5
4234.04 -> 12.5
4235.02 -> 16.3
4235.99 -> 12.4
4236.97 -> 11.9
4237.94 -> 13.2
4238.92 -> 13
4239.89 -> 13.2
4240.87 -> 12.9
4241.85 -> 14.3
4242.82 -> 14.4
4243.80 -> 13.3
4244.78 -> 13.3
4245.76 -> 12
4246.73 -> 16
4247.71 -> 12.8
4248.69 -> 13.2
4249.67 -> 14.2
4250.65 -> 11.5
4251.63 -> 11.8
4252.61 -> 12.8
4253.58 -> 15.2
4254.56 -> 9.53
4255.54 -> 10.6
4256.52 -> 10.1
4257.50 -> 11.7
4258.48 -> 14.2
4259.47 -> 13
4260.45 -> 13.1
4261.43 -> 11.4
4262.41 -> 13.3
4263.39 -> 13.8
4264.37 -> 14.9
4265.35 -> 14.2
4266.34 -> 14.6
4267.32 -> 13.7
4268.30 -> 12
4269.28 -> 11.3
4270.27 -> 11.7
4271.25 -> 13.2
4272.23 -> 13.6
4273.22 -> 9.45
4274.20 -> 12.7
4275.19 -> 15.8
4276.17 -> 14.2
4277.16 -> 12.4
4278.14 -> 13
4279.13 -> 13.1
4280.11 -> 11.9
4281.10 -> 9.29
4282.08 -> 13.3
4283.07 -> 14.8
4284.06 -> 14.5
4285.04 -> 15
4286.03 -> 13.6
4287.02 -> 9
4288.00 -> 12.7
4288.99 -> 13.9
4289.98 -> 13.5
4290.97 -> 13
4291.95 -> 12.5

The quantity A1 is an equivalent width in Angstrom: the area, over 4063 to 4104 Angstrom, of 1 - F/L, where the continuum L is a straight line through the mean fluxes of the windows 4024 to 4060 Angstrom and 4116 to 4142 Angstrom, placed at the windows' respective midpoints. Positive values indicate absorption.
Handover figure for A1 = 3.7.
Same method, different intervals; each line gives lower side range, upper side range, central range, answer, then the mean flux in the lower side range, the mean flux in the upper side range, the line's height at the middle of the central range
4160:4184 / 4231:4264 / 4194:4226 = 1.5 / 14.2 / 13.1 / 13.6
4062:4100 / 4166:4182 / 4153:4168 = -1.3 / 12.8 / 13.6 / 13.5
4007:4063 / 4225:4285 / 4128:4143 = 1.3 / 14.8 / 13.2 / 14.1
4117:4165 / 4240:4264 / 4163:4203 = 0.2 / 13.8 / 12.9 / 13.5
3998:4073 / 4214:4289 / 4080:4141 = 6.1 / 14.8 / 13.2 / 14.2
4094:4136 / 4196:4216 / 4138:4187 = -4.4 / 12.8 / 12.8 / 12.8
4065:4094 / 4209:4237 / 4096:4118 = 1.3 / 13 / 13.7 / 13.1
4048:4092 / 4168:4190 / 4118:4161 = 0.2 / 13.9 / 13.8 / 13.8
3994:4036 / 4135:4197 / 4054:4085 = 1.4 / 14.5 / 13.8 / 14.3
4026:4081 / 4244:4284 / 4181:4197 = 0.5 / 14.4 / 12.8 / 13.4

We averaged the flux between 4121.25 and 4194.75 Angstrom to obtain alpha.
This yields 13.7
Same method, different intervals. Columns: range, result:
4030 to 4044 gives 15.3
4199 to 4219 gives 12.8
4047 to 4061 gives 15.4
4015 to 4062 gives 14.8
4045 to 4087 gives 14.2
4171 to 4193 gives 13.5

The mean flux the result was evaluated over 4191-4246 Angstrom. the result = 13.2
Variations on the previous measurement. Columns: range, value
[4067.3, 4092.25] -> 13.2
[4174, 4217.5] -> 13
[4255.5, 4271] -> 12.8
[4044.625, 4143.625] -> 13.3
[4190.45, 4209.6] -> 12.3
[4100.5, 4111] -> 12.8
